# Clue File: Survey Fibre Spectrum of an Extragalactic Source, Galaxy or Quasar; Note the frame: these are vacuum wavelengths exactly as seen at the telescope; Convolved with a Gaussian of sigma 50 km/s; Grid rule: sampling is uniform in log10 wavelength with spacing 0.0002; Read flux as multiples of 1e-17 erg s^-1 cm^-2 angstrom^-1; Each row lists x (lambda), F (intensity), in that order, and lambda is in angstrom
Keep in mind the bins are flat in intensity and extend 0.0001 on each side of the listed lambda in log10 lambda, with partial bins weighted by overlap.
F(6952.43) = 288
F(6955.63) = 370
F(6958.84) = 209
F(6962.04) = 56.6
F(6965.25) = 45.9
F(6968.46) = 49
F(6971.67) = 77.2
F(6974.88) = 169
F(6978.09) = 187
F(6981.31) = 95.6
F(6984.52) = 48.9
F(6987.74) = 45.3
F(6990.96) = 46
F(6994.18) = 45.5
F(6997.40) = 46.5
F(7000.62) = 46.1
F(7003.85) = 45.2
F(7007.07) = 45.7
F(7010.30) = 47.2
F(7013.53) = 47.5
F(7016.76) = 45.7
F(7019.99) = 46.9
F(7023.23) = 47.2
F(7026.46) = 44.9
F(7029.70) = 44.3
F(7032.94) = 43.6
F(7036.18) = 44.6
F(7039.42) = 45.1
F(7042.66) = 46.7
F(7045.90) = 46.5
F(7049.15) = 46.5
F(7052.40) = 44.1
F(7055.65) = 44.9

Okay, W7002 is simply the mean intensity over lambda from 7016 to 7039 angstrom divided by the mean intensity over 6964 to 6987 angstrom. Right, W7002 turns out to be 0.5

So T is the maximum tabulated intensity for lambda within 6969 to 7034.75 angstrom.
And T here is 187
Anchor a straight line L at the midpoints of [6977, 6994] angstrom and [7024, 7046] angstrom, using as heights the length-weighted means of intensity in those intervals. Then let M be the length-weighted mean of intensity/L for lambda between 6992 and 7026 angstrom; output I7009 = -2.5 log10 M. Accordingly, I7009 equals 0.31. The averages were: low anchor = 78.1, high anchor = 45.1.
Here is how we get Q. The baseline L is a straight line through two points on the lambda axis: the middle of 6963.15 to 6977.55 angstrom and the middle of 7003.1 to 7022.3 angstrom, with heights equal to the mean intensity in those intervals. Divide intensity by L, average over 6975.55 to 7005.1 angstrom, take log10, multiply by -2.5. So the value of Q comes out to 0.042 mag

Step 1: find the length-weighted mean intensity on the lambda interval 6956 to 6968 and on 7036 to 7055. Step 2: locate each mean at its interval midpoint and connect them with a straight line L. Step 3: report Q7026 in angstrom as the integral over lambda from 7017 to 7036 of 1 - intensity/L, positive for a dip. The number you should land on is 5.4 angstrom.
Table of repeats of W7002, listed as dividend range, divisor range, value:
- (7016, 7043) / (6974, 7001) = 0.57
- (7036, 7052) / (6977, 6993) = 0.57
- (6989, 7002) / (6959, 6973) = 0.64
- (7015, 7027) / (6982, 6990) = 0.88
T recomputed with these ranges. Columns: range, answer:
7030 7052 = 46.7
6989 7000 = 46.5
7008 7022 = 47.5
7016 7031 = 47.2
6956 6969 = 209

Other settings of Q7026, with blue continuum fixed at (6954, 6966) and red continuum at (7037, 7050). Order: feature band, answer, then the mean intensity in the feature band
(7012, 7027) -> 6.7 angstrom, 46.5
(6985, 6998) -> 8.4 angstrom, 46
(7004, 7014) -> 5.4 angstrom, 46.5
